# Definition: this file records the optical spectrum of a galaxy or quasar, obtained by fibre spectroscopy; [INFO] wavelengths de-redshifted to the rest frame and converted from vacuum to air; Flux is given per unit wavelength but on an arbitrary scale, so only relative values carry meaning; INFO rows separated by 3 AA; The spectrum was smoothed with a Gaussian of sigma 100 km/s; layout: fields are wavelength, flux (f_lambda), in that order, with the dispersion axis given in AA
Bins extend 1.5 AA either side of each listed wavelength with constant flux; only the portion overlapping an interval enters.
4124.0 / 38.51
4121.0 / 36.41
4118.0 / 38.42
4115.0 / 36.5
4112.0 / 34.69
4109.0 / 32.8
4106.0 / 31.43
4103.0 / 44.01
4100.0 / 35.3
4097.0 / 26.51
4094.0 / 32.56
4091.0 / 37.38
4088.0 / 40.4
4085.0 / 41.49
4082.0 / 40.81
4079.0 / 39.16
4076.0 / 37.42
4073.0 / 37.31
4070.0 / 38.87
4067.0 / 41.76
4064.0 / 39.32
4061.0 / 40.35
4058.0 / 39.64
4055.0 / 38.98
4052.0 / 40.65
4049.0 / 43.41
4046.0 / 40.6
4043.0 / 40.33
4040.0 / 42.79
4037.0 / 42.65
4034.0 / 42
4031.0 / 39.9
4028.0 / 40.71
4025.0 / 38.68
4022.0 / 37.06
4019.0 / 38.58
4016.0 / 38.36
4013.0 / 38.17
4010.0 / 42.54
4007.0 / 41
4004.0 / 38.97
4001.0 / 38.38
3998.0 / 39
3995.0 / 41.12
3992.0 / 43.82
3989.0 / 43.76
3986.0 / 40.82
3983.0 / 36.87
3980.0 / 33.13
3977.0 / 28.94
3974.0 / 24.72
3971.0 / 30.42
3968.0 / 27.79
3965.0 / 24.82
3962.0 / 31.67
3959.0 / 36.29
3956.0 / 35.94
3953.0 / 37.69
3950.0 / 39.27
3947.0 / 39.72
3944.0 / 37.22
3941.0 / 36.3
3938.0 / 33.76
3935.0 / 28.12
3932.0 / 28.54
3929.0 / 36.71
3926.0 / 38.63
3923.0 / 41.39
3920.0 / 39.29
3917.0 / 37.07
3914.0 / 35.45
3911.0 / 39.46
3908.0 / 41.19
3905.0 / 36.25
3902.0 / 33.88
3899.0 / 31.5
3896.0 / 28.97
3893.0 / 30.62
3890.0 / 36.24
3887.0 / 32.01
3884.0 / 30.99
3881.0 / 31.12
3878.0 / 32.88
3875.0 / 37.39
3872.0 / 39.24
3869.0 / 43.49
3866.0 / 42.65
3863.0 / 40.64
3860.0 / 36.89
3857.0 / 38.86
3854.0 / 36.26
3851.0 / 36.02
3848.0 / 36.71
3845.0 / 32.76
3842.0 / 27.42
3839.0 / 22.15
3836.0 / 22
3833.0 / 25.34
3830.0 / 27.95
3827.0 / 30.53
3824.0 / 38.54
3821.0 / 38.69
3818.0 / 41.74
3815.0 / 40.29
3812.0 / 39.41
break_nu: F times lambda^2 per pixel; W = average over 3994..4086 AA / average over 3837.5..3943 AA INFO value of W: 1.23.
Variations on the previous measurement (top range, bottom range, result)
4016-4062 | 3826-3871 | 1.33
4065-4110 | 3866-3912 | 1.17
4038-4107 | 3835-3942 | 1.22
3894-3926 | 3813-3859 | 1.14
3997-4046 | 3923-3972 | 1.21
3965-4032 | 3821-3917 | 1.16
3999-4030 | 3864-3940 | 1.17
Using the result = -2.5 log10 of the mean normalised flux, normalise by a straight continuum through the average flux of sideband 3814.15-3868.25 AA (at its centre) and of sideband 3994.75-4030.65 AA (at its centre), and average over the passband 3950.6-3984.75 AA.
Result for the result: 0.19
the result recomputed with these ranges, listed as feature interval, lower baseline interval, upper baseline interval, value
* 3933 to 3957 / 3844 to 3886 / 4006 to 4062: 0.08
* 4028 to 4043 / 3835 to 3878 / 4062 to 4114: -0.13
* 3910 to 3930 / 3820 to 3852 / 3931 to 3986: -0.19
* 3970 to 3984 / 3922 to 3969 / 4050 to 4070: 0.18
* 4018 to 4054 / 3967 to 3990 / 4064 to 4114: -0.16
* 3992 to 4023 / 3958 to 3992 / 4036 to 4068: -0.09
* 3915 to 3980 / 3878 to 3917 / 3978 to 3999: 0.09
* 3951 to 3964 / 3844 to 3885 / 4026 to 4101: 0.09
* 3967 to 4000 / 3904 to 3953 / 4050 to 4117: 0.04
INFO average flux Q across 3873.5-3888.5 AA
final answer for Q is 32.9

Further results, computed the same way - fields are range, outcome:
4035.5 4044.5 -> 41.9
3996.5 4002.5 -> 38.7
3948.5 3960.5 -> 37.3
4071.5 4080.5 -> 38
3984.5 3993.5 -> 42.8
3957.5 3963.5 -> 34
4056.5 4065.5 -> 39.8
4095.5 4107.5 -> 34.3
